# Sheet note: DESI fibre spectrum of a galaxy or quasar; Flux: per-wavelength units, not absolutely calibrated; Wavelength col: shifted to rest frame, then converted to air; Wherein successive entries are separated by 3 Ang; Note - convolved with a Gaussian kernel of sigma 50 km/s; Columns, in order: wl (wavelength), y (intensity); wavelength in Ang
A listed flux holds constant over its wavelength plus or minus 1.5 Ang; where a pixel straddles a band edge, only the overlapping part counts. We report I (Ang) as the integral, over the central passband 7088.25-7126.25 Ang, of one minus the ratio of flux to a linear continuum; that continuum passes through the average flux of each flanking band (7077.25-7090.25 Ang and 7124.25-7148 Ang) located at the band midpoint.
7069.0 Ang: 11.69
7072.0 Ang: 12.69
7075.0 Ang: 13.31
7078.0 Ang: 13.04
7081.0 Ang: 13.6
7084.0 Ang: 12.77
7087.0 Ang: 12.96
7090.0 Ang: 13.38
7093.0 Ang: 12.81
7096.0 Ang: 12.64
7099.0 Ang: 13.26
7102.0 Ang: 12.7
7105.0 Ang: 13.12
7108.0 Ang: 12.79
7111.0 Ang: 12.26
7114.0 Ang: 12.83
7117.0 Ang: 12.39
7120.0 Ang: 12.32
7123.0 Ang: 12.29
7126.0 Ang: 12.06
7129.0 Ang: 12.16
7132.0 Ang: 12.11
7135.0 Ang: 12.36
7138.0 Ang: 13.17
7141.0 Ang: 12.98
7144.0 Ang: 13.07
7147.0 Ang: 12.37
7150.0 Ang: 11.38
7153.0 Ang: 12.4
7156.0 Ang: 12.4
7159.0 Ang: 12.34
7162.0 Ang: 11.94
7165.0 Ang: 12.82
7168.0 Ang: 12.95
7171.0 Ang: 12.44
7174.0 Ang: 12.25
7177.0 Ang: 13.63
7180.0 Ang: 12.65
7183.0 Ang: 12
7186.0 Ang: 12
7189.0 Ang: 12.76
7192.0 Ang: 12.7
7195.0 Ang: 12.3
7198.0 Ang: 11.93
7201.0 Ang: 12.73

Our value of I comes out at 0.5 Ang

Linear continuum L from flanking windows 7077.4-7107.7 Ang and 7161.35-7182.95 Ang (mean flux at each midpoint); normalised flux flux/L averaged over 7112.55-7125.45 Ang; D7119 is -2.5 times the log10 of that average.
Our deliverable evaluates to 0.040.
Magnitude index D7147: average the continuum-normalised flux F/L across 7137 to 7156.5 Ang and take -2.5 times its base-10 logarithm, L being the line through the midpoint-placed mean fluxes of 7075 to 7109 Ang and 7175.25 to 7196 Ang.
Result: 0.02 mag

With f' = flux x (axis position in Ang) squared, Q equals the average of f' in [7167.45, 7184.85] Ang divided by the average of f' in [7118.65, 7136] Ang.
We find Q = 1.05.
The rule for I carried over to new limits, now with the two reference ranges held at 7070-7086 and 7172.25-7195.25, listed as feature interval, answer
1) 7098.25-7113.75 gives 0.12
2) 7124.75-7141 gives 0.44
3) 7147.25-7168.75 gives 0.62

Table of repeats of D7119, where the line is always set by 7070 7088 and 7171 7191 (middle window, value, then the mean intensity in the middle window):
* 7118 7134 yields 0.053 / 12.2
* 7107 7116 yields 0.023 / 12.6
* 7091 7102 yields 0.004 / 12.9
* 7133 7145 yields -0.010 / 12.9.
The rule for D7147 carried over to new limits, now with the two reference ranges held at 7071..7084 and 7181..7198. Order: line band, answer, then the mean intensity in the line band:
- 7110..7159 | 0.03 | 12.4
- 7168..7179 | -0.03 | 12.8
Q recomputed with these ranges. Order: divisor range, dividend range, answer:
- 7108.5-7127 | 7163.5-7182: 1.05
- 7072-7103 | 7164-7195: 0.99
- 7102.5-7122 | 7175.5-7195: 1.02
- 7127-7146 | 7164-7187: 1.01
